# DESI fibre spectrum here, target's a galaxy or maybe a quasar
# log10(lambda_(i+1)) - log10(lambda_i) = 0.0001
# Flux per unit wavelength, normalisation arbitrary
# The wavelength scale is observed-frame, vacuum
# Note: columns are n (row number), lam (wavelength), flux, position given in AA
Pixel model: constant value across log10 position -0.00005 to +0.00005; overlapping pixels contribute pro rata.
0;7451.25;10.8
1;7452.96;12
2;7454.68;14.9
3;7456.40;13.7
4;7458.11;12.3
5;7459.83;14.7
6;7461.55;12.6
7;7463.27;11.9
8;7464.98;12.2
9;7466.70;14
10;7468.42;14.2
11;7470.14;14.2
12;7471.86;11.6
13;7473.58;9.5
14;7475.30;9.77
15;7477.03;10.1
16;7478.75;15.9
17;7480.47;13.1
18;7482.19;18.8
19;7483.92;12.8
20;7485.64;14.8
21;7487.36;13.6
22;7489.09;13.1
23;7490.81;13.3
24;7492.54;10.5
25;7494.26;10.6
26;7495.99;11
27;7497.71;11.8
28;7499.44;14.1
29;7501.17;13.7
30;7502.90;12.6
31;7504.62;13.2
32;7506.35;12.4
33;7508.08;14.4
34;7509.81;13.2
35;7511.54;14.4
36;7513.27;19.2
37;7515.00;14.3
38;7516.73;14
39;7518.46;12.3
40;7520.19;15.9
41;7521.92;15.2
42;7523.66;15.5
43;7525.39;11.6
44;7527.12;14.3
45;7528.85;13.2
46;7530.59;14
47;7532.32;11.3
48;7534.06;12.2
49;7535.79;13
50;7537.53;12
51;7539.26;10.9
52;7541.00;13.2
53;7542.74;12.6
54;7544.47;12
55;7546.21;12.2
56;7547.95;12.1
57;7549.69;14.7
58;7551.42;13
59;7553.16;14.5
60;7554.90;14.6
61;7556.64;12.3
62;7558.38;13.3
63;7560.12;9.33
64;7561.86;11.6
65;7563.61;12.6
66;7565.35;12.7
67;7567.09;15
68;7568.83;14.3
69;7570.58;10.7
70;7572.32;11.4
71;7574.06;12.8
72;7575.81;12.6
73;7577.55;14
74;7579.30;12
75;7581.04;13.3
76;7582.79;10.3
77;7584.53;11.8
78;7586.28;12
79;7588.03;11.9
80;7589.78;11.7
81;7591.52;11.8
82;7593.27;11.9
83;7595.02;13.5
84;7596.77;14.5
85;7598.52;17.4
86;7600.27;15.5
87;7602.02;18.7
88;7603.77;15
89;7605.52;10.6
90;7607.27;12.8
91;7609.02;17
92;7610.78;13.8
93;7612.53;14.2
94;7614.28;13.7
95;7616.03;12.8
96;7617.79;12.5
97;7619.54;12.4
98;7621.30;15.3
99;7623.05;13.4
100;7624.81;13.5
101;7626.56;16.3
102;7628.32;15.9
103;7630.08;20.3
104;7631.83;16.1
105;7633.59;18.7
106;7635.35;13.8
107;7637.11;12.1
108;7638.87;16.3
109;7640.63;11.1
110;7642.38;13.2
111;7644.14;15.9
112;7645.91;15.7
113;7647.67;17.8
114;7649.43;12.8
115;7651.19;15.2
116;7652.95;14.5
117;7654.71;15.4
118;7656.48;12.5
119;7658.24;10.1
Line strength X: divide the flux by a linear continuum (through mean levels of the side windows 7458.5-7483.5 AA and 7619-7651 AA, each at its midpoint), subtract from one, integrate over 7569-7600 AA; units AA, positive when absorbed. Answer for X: 3.8 AA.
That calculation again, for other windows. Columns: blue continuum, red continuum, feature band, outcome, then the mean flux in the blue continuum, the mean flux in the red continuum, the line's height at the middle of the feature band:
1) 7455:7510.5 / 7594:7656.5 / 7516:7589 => 5.3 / 12.9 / 14.8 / 13.8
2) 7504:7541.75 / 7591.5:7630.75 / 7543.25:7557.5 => 0.8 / 13.6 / 14.5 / 13.9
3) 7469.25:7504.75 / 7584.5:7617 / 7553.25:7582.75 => 1.8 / 12.8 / 13.8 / 13.5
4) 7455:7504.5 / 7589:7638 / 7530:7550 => 1.7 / 12.9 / 14.5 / 13.6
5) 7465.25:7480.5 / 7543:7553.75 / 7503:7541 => -2.4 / 12.4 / 13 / 12.8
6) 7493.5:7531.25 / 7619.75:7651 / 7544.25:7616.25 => 6.6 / 13.7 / 15.1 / 14.5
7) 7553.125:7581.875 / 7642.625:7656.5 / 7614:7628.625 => 0.3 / 12.7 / 15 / 14.2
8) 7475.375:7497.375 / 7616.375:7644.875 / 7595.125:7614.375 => -0.5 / 13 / 14.8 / 14.4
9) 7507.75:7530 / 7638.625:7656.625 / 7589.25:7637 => 0.0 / 14.4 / 14.6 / 14.6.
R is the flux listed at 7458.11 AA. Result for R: 12.3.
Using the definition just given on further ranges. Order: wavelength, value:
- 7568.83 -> 14.3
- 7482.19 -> 18.8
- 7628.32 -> 15.9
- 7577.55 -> 14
